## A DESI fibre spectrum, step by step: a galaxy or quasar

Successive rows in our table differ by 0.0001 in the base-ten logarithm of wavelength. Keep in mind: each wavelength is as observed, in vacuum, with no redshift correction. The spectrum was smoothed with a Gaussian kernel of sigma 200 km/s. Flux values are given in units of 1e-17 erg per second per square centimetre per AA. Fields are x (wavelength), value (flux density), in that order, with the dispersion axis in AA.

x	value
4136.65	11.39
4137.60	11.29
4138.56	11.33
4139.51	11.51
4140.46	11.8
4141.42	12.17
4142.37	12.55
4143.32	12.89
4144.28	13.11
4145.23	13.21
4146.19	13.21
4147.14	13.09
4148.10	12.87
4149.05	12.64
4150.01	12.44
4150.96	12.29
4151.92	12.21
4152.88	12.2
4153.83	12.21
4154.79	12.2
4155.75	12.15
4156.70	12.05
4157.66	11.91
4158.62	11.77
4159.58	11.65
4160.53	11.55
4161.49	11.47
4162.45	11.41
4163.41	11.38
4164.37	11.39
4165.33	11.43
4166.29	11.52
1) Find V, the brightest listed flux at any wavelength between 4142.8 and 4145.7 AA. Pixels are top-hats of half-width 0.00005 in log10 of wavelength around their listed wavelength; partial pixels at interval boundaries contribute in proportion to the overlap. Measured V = 13.21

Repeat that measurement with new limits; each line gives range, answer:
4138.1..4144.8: 13.11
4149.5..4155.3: 12.44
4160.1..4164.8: 11.55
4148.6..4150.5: 12.64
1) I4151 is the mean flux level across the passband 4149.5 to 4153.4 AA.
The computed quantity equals 12.3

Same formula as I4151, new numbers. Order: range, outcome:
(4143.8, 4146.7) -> 13.2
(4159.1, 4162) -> 11.6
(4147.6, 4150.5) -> 12.7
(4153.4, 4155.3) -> 12.2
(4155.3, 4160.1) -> 11.9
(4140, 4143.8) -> 12.3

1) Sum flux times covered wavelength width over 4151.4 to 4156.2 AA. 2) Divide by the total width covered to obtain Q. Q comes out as 12.2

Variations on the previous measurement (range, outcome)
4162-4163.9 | 11.4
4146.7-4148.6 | 13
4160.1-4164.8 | 11.4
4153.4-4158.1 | 12.1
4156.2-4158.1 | 12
